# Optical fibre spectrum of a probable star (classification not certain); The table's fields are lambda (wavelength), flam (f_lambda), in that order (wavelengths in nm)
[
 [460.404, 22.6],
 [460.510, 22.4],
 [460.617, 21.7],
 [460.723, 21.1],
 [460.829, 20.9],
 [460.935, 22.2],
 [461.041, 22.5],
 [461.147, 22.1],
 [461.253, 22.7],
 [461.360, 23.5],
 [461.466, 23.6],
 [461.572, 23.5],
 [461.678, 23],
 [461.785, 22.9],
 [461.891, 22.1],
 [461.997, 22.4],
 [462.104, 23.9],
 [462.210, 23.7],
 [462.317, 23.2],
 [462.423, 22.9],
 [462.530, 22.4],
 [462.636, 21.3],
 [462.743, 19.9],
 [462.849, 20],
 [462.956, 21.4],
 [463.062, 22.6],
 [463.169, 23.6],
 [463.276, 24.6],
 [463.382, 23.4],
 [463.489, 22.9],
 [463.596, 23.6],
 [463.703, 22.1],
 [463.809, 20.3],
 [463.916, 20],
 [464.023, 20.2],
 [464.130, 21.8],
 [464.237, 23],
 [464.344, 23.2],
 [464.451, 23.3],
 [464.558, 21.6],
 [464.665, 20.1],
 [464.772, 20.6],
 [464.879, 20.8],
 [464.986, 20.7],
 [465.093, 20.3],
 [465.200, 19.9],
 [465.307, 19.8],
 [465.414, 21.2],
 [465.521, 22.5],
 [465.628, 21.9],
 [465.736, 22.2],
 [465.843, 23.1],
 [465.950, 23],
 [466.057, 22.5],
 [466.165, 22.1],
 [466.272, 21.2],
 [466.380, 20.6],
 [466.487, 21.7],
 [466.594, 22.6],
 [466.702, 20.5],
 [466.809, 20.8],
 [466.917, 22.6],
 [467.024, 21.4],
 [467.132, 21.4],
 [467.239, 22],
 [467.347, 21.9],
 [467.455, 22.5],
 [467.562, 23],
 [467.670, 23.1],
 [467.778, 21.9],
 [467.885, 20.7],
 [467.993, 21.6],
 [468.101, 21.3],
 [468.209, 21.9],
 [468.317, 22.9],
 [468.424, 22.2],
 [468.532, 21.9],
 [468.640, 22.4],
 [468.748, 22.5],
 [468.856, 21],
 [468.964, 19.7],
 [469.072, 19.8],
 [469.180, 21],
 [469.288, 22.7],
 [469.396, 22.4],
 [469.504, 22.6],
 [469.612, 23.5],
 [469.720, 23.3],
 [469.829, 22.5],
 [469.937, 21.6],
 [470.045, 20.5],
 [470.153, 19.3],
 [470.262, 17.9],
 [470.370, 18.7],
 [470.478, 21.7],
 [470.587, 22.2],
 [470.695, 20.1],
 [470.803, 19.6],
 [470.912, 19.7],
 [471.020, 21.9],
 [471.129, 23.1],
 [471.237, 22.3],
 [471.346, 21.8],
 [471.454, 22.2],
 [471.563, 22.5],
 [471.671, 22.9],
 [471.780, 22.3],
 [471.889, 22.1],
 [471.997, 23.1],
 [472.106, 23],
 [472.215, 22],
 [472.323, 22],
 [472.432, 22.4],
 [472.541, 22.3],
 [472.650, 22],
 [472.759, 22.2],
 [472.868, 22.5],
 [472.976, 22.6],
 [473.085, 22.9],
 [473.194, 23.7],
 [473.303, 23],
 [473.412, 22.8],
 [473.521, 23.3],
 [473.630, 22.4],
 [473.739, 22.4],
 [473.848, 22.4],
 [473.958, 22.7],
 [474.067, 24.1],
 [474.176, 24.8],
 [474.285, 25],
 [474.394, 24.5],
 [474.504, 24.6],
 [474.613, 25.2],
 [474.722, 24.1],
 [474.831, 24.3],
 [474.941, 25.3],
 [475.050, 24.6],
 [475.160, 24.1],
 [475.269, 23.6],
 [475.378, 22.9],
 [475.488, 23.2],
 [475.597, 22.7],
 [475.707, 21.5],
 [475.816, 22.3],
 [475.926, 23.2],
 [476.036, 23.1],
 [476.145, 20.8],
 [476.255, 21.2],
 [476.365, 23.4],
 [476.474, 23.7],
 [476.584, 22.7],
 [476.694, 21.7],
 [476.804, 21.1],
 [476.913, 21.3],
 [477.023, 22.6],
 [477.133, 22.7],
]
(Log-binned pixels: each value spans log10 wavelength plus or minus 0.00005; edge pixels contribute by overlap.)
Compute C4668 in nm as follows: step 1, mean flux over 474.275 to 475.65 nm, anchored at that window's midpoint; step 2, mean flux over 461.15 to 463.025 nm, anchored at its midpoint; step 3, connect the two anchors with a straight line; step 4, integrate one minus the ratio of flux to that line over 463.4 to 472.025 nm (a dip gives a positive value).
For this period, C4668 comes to 0.58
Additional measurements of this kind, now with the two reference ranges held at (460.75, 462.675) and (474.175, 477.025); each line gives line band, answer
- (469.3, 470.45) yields 0.086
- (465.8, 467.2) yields 0.066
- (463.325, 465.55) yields 0.129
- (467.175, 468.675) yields 0.056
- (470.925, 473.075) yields 0.070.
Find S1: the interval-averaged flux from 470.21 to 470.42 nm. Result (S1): 18.3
